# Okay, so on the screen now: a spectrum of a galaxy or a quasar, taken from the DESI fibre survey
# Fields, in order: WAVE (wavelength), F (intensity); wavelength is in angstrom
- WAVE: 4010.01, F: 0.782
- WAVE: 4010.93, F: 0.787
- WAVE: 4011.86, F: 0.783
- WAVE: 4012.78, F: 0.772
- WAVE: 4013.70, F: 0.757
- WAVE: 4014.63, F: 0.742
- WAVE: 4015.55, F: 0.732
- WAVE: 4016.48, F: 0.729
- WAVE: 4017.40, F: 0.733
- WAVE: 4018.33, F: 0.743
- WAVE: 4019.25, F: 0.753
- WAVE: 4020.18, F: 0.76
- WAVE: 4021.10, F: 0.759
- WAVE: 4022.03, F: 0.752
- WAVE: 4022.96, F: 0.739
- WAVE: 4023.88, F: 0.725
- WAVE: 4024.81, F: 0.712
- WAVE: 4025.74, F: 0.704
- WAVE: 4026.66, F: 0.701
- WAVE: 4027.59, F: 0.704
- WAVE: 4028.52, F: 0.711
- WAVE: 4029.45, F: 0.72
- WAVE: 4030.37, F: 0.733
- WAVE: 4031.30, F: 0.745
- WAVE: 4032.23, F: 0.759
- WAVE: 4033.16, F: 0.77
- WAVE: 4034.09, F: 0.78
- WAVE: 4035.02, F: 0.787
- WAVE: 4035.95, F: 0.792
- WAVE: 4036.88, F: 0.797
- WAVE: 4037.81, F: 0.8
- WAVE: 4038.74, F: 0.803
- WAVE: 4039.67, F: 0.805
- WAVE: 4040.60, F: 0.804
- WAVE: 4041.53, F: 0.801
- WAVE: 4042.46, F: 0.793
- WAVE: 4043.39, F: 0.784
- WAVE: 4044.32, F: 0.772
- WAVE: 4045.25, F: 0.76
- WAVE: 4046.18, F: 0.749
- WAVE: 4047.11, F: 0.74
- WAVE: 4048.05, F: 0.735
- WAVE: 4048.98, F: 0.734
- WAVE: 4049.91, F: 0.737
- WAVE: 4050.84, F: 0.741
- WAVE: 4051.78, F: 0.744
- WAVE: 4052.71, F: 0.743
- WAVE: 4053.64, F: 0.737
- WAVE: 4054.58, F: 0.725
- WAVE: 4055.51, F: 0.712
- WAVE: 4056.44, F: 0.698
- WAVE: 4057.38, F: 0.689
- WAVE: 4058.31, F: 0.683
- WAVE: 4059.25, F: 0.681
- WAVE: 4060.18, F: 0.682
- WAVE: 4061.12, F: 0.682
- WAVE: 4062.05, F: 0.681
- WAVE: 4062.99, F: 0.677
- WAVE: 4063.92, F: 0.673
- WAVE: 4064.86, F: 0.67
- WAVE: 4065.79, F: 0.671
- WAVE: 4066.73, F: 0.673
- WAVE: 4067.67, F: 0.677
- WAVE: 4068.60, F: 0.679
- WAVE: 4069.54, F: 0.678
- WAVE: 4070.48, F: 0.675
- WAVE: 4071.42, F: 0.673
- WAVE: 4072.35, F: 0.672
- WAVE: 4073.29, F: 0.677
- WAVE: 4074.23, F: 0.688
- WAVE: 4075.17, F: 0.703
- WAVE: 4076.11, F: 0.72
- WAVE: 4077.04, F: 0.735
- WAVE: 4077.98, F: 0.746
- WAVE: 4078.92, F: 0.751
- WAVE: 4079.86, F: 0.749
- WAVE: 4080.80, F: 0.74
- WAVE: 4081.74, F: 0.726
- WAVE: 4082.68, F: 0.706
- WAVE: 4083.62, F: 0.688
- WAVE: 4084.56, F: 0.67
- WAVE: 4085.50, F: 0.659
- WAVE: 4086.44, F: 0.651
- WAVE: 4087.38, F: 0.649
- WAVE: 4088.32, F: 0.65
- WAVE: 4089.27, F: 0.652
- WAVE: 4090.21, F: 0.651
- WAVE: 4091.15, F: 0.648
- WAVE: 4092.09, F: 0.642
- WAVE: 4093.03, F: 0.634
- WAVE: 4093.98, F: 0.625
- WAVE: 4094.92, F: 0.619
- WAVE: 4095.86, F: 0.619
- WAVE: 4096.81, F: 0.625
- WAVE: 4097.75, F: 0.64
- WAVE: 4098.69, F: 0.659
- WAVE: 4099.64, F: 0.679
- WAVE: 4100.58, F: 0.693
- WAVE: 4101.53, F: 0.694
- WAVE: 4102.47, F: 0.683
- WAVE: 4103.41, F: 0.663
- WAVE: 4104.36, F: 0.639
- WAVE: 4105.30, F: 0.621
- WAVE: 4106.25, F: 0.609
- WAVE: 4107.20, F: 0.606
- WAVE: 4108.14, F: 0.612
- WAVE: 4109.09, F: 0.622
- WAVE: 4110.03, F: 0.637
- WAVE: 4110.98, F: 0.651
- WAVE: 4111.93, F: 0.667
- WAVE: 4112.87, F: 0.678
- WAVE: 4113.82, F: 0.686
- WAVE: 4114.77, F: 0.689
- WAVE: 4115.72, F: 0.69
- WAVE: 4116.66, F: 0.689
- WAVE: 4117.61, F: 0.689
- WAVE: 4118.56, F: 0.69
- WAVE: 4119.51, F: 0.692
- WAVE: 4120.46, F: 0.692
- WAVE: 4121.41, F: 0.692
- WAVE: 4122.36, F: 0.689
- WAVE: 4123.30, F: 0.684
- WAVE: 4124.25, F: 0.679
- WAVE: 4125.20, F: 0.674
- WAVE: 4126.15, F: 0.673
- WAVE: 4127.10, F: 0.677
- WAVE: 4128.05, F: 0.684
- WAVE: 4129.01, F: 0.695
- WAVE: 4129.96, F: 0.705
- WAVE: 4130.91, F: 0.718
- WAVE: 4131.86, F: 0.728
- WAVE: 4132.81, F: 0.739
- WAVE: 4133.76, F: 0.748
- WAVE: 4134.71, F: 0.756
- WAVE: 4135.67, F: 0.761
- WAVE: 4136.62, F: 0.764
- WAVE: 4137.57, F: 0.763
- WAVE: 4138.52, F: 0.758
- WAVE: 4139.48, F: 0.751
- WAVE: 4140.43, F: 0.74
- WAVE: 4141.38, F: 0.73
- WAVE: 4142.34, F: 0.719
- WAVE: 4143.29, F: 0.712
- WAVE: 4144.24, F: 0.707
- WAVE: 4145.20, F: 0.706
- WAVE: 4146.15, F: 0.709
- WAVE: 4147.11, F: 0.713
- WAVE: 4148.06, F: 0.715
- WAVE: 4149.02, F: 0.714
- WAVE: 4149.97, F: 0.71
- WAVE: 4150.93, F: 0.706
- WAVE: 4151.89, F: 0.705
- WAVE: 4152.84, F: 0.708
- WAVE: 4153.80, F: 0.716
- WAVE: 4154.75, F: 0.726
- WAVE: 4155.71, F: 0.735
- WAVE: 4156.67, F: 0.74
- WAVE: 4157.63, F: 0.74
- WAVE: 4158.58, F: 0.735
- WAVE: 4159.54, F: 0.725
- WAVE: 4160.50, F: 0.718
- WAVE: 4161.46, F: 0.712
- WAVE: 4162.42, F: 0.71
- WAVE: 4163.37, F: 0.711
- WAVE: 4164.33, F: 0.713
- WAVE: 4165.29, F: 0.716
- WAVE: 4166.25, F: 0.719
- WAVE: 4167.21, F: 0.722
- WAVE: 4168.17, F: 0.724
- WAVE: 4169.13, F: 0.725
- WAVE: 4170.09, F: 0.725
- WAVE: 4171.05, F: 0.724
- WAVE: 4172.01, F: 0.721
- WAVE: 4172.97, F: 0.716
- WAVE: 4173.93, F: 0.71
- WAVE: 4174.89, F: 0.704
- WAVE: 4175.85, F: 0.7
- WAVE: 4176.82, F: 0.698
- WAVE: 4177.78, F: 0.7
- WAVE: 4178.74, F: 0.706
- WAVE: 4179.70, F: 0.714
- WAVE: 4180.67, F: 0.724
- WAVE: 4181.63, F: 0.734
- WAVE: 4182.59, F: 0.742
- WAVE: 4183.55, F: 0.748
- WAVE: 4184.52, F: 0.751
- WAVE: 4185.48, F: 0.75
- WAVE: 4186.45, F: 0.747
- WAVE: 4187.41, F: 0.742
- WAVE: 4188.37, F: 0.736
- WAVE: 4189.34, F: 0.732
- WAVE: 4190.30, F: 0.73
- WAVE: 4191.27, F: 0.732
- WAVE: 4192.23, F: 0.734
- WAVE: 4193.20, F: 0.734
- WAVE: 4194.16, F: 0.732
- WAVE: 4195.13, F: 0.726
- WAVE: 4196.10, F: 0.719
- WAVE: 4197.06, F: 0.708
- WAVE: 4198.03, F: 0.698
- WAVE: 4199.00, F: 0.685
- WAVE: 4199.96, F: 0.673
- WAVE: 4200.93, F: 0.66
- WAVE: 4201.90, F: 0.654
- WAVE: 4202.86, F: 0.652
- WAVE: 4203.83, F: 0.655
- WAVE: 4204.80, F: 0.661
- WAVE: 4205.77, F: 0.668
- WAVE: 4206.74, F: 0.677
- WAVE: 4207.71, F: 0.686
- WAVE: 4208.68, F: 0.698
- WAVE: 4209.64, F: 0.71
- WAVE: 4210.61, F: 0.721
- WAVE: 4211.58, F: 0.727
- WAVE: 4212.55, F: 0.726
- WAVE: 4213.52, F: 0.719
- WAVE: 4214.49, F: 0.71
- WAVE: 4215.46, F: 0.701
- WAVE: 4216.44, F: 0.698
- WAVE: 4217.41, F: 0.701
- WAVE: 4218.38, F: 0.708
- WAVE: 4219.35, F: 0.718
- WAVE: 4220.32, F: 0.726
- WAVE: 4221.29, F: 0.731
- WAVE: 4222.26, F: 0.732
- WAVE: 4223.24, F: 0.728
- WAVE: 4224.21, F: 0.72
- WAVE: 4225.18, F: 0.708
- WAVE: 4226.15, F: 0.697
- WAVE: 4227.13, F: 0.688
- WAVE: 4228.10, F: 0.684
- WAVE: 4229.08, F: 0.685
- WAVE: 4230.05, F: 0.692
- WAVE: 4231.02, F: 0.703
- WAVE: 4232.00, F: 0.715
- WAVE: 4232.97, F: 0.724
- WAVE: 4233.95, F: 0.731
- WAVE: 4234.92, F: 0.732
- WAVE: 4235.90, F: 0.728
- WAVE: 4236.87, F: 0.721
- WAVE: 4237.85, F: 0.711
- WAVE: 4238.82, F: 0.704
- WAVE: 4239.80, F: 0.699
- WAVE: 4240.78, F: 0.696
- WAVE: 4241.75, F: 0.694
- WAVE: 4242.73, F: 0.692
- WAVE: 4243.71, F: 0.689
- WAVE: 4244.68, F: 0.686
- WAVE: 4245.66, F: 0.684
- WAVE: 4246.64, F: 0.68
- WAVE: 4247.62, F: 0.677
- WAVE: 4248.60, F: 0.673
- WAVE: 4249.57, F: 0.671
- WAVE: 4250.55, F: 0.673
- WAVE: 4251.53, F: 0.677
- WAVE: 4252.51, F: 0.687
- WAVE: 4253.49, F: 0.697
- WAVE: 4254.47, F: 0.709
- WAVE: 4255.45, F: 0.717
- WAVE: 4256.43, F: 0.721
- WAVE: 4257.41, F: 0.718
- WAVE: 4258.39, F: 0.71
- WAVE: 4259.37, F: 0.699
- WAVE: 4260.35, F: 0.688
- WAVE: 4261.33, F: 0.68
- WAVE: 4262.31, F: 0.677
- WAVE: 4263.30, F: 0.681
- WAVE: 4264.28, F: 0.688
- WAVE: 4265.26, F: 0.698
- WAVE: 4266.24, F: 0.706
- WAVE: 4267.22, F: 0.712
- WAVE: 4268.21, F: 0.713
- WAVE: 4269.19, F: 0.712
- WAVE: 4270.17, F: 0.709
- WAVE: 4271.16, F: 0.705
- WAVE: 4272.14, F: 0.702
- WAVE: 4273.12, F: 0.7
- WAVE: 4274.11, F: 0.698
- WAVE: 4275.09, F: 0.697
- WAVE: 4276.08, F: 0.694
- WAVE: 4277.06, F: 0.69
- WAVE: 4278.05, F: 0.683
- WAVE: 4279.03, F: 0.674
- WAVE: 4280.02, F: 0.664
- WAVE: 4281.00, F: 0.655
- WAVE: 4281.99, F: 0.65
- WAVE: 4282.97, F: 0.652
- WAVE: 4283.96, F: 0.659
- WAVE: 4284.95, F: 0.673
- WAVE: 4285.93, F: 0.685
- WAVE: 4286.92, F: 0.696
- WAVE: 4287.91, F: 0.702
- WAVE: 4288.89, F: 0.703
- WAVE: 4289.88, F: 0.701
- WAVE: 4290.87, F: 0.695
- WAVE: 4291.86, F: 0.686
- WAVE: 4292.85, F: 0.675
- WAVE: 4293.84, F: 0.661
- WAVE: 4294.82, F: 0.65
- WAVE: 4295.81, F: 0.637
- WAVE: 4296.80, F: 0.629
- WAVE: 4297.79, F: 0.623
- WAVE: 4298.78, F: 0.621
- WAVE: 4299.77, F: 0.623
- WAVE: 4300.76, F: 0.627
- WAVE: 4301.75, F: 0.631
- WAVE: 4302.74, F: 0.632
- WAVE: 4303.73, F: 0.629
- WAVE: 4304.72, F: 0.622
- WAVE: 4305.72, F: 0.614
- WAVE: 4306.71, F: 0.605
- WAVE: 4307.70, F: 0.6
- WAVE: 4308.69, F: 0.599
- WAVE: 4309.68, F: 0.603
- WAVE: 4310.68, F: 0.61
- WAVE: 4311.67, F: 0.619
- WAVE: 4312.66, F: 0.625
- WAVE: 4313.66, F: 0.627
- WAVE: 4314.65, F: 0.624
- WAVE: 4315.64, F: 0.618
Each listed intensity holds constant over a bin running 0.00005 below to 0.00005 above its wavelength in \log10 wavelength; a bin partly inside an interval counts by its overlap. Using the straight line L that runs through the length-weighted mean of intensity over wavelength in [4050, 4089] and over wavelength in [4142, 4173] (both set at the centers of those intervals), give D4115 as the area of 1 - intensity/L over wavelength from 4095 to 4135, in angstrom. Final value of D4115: 1.9 angstrom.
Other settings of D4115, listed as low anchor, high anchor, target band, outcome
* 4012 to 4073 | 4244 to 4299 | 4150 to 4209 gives -0.84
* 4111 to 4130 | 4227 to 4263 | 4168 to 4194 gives -1.33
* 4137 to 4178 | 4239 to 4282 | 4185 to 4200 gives -0.31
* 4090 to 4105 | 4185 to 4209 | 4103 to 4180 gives -3.33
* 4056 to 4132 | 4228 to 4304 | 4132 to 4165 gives -2.36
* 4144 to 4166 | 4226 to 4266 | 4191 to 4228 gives 0.11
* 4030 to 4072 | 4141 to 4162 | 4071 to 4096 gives 1.61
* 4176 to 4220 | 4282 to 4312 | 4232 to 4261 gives -0.91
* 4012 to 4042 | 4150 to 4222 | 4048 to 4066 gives 1.02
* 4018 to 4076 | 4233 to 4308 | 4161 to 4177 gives -0.30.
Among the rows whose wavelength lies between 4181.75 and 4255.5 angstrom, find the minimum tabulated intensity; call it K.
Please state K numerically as 0.652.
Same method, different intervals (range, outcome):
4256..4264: 0.677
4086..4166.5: 0.606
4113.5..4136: 0.673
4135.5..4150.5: 0.706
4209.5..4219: 0.698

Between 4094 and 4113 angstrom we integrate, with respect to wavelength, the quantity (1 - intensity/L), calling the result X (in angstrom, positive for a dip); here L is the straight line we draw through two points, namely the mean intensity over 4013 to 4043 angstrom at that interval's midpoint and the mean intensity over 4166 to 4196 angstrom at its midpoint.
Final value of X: 2.5 angstrom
